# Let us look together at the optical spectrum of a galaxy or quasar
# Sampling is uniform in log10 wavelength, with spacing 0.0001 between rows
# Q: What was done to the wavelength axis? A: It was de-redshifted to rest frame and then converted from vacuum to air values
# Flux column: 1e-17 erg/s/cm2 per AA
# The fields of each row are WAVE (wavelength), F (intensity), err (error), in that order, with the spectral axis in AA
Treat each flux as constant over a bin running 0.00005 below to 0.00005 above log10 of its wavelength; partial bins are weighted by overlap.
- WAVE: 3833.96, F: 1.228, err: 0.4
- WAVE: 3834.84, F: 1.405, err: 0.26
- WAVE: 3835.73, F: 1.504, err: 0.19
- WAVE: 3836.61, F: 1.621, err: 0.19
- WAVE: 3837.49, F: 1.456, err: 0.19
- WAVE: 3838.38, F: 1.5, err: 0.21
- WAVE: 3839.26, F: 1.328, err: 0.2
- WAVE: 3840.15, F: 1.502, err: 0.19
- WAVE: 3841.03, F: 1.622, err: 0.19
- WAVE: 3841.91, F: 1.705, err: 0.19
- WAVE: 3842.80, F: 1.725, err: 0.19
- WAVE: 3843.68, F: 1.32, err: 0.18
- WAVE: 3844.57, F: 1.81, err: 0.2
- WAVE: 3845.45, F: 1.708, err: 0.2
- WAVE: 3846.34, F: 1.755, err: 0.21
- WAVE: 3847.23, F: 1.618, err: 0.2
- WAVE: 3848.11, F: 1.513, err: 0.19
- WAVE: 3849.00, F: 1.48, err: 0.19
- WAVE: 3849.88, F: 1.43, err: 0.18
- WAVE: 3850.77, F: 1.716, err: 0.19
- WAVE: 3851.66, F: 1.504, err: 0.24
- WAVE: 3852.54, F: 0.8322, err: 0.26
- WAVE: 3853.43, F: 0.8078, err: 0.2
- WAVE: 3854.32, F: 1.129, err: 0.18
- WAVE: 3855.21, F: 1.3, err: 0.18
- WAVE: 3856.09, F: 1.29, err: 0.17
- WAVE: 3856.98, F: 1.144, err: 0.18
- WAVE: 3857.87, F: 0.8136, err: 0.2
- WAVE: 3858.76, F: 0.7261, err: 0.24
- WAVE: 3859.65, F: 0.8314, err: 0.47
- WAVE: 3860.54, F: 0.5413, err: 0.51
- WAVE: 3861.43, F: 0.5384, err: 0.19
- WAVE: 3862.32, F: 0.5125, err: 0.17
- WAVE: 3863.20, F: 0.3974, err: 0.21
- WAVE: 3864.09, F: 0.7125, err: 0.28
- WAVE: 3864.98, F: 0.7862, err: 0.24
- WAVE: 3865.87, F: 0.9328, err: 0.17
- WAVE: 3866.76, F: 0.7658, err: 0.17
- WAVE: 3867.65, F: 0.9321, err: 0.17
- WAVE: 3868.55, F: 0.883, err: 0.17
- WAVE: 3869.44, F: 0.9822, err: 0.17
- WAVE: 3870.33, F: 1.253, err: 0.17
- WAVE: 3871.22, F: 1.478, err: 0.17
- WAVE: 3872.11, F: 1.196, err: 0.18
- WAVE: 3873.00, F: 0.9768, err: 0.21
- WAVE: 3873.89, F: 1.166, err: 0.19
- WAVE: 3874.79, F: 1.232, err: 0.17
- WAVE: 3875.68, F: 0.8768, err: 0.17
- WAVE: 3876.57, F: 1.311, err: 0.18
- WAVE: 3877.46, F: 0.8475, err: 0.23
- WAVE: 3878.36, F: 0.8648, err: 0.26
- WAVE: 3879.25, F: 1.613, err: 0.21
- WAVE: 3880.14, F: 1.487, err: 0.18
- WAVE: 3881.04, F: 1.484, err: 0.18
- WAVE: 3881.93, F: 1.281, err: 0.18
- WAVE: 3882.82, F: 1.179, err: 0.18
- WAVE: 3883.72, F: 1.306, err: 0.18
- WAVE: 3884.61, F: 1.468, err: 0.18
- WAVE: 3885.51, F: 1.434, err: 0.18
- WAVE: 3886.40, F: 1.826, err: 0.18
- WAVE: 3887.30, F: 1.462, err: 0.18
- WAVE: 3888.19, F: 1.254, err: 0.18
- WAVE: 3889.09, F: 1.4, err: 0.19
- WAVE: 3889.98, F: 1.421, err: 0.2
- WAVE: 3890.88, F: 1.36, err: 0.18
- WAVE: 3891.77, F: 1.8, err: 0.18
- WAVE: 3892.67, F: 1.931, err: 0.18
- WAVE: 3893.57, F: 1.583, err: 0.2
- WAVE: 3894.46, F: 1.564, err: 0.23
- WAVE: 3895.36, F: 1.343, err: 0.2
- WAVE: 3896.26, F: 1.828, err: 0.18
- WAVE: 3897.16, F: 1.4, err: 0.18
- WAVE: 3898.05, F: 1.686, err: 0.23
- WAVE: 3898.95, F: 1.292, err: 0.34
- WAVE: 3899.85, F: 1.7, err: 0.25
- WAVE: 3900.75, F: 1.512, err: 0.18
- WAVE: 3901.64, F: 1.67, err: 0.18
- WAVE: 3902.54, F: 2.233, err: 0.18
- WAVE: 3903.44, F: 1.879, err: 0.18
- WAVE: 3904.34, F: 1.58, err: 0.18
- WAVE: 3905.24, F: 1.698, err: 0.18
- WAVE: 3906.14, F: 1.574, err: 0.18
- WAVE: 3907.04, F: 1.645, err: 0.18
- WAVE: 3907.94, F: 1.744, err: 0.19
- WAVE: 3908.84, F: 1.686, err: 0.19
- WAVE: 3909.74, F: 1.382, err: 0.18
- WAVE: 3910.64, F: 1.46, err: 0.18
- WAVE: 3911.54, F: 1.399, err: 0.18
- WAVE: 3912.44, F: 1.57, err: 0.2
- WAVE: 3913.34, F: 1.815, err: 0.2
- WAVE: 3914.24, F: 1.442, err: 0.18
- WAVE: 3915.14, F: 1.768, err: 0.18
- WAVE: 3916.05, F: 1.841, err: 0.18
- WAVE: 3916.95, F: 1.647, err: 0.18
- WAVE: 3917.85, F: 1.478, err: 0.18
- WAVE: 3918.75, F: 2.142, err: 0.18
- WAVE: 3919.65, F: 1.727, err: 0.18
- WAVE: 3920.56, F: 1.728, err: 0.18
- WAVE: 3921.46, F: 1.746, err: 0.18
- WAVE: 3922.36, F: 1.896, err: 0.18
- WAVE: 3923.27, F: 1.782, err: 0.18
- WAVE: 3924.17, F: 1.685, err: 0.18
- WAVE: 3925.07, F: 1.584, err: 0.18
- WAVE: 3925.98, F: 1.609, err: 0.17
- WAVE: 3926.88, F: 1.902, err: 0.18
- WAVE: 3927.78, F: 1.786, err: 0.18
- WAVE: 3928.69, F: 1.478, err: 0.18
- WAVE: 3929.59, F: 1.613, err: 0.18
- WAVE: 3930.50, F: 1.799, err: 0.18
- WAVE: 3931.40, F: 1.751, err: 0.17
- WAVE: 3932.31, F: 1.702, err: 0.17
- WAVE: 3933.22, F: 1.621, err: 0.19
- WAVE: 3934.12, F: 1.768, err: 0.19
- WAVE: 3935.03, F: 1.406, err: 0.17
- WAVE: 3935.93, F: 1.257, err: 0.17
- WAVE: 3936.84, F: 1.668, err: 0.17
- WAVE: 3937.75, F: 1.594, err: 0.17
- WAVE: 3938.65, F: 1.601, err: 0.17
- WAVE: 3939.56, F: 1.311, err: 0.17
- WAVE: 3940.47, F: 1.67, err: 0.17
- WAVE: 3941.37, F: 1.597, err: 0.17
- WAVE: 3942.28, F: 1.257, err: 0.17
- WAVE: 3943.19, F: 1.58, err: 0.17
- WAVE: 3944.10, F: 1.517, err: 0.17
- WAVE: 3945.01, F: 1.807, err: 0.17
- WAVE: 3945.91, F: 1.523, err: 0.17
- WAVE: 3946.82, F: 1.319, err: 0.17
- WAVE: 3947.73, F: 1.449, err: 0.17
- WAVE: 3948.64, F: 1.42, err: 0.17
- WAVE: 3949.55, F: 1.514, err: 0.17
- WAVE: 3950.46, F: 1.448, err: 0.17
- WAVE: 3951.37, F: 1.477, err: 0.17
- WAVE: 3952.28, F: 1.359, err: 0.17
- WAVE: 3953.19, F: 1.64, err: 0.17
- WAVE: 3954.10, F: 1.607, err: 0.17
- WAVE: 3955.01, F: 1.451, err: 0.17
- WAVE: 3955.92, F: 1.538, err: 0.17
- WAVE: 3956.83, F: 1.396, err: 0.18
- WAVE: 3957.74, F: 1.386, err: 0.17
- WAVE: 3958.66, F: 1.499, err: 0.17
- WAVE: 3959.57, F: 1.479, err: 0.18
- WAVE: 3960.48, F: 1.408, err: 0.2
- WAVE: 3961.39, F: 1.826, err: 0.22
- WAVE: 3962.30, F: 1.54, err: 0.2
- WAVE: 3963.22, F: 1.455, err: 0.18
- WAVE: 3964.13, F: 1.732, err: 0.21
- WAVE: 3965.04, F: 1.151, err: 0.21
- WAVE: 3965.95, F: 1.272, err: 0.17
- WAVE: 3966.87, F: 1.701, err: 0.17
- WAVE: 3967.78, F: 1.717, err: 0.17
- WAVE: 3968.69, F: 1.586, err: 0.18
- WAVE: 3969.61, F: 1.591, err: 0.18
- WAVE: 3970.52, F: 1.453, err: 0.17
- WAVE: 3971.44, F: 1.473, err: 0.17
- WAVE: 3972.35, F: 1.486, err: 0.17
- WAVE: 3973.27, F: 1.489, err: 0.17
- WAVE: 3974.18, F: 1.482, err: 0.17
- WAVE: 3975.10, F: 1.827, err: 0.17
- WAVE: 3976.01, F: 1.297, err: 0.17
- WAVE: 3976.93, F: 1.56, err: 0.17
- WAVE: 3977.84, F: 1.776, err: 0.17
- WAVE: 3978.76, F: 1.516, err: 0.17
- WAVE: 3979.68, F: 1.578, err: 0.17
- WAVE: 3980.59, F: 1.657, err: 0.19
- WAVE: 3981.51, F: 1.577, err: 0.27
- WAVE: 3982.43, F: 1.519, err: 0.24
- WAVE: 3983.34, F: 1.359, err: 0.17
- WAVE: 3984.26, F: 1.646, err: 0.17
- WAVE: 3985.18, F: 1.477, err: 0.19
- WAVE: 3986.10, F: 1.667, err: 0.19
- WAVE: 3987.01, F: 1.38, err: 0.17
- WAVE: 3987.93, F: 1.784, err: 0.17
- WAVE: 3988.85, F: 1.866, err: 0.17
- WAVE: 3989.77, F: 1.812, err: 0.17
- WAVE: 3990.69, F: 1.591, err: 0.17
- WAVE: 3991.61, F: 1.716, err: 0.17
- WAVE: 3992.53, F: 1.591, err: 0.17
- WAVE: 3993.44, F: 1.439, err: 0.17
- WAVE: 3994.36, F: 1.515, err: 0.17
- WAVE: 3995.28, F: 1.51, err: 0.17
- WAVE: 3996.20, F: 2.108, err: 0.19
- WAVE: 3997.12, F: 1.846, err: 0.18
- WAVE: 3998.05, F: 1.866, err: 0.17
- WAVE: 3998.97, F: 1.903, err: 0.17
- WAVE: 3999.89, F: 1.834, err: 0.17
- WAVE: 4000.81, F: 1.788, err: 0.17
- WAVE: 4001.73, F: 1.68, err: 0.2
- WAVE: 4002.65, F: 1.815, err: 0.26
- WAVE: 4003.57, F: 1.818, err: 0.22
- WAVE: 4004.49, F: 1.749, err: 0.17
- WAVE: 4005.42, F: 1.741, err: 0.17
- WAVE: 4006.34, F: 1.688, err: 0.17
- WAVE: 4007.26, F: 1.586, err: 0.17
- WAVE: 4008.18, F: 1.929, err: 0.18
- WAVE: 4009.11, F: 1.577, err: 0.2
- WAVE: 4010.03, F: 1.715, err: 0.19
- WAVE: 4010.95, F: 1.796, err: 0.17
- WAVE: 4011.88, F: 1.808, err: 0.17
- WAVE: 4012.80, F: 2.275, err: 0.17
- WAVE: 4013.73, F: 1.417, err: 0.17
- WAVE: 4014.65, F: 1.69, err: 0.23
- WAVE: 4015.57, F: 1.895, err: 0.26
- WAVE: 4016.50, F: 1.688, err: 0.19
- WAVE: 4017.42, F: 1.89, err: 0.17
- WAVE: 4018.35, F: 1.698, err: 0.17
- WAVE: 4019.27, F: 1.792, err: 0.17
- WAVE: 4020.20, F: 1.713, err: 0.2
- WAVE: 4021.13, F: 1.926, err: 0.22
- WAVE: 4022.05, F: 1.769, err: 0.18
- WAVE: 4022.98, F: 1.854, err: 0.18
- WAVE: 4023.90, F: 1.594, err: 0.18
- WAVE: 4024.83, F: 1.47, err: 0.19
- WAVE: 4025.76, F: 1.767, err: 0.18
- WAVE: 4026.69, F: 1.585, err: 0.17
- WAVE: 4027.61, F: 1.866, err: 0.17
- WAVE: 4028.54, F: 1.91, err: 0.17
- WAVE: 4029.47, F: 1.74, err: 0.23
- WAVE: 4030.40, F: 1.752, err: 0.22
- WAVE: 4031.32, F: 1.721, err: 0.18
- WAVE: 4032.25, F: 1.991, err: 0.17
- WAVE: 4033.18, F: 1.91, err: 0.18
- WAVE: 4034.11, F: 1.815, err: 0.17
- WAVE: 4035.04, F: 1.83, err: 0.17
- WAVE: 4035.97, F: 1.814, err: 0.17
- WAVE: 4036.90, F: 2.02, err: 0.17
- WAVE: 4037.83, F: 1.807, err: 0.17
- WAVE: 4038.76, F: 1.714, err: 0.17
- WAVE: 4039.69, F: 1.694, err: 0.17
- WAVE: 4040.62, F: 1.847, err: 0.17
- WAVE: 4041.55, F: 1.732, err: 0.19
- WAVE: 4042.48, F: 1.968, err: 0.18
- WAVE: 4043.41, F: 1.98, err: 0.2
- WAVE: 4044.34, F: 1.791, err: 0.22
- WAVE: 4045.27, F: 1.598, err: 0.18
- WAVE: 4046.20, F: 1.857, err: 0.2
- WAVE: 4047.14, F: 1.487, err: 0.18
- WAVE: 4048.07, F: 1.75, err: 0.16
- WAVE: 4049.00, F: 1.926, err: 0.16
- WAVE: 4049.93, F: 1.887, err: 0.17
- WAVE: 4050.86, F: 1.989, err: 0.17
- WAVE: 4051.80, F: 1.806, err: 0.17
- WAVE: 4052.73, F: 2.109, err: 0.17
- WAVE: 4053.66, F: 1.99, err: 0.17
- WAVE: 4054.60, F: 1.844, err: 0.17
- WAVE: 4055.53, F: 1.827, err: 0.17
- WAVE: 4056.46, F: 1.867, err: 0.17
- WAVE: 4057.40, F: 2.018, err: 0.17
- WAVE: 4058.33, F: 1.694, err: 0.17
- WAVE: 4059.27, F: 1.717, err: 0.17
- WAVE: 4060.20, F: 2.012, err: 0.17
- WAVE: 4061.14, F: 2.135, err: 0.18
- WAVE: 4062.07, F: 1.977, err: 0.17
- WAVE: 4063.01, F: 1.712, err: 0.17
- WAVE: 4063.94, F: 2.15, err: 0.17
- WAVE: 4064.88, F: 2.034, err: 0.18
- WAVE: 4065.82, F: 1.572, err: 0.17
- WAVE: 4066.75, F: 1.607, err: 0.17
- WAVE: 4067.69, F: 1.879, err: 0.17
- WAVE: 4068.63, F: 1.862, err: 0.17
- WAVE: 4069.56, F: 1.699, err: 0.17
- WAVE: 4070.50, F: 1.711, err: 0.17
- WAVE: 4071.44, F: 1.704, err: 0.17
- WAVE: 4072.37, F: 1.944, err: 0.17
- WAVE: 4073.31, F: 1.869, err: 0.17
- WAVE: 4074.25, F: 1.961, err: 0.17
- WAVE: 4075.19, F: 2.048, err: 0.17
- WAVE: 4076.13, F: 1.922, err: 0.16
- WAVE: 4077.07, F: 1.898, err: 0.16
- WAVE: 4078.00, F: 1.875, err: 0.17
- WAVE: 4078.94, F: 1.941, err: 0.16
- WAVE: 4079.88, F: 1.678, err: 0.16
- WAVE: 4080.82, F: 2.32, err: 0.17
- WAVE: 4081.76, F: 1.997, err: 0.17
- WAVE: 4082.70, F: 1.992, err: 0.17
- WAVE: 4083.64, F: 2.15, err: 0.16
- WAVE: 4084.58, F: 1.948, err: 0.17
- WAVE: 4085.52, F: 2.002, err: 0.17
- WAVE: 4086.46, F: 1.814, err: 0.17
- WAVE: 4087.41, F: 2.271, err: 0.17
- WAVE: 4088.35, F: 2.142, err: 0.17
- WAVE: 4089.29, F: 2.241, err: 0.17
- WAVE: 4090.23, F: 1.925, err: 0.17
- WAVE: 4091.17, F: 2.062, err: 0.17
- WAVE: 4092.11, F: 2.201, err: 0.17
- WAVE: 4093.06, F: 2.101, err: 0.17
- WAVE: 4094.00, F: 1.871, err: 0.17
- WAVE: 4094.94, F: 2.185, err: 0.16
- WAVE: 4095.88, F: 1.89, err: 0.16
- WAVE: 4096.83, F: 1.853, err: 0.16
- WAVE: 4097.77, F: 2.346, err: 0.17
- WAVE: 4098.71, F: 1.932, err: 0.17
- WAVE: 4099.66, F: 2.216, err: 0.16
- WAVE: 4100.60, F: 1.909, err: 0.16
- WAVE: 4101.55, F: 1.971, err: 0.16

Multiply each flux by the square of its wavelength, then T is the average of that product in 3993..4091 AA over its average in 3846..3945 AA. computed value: 1.39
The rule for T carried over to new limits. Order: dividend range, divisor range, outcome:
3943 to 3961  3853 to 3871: 1.79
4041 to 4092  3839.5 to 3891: 1.74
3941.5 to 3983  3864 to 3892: 1.30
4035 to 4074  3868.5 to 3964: 1.29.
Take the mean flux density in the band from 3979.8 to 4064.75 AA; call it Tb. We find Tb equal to 1.78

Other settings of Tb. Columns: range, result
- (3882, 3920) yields 1.6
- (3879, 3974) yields 1.57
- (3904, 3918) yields 1.61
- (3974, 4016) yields 1.69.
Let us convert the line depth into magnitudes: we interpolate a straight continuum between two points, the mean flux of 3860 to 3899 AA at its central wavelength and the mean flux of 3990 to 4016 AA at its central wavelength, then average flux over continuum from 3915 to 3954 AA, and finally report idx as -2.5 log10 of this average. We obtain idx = -0.117 mag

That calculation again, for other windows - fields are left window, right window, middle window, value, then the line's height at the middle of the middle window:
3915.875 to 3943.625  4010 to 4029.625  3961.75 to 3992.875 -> 0.10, 1.71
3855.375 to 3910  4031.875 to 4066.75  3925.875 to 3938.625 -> -0.13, 1.46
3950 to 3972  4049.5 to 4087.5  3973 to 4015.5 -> -0.03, 1.63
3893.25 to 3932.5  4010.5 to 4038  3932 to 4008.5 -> 0.10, 1.73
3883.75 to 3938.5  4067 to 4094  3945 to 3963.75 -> 0.15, 1.72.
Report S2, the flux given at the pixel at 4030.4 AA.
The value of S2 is 1.752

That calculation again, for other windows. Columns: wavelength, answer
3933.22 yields 1.621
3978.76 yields 1.516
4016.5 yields 1.688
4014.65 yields 1.69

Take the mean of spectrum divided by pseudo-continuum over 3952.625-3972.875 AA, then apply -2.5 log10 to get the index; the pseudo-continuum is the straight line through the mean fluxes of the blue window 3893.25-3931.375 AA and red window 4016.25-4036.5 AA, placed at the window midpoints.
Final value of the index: 0.13 mag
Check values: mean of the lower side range 1.67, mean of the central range 1.52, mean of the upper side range 1.78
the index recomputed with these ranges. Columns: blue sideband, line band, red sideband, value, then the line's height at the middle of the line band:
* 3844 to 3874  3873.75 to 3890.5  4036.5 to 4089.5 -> -0.11 mag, 1.19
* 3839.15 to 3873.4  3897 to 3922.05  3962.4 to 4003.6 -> -0.22 mag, 1.35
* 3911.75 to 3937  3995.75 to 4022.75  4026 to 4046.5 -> -0.01 mag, 1.78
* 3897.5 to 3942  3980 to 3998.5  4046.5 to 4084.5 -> 0.08 mag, 1.77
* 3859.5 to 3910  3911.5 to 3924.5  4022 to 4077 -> -0.21 mag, 1.42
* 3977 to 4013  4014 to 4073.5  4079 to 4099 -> 0.03 mag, 1.88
